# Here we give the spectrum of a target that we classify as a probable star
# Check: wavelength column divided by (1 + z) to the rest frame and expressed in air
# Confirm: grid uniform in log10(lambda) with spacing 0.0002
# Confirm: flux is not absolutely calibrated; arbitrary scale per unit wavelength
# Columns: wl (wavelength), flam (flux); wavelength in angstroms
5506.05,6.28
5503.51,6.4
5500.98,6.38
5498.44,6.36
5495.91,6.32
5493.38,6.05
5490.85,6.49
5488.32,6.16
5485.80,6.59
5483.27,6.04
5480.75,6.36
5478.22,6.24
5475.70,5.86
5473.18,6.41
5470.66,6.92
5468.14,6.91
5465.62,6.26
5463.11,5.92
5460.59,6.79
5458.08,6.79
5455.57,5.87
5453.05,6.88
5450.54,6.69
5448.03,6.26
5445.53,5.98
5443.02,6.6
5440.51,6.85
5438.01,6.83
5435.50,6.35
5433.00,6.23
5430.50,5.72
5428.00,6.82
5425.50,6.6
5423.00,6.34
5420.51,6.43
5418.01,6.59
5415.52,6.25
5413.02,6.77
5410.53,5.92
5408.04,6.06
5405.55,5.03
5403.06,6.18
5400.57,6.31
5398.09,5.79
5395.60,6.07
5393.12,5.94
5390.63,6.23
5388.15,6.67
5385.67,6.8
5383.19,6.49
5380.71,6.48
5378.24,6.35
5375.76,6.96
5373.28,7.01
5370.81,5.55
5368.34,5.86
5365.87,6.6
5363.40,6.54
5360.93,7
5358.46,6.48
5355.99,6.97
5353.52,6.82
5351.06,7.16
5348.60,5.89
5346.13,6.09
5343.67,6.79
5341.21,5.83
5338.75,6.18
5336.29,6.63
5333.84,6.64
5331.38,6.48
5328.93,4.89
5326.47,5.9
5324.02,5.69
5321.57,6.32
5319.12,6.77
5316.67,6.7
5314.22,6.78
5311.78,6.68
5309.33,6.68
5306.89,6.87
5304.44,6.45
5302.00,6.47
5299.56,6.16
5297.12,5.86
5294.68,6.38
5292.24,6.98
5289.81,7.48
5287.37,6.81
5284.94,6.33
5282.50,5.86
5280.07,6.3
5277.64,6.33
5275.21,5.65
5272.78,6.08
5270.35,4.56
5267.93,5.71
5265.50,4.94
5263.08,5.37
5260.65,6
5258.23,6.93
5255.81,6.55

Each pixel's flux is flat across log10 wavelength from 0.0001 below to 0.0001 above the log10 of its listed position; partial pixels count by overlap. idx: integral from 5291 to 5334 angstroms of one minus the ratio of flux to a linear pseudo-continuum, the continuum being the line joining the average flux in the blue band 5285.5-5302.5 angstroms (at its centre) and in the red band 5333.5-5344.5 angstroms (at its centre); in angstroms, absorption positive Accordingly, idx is 0.9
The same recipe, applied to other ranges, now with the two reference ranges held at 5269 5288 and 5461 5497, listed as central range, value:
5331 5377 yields -2.98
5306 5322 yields -1.78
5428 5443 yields -0.47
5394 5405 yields 0.31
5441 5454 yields -0.45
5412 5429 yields -0.84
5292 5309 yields -1.22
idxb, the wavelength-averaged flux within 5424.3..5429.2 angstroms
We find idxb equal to 6.71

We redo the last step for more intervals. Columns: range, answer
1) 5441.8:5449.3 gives 6.28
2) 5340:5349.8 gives 6.15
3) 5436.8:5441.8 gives 6.84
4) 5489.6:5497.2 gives 6.29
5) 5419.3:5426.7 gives 6.46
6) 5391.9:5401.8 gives 6.03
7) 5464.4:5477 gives 6.47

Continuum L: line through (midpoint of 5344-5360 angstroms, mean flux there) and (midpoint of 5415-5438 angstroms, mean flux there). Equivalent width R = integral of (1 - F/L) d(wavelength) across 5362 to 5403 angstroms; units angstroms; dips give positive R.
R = 1.01 angstroms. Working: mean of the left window 6.59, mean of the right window 6.4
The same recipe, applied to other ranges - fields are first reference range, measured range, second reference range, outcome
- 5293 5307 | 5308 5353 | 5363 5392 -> 0.3 angstroms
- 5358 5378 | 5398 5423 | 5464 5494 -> 1.1 angstroms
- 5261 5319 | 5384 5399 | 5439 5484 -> 0.2 angstroms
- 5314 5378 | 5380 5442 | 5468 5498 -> 0.6 angstroms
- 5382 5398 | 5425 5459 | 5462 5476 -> -0.4 angstroms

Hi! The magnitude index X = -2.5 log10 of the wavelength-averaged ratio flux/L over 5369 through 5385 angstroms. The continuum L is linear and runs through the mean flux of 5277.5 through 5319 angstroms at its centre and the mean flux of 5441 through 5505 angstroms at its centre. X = 0.002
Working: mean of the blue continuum 6.55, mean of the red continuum 6.39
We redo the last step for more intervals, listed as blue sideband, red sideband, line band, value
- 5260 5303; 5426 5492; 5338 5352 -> -0.02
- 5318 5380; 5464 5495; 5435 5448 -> -0.02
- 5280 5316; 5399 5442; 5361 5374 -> 0.01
